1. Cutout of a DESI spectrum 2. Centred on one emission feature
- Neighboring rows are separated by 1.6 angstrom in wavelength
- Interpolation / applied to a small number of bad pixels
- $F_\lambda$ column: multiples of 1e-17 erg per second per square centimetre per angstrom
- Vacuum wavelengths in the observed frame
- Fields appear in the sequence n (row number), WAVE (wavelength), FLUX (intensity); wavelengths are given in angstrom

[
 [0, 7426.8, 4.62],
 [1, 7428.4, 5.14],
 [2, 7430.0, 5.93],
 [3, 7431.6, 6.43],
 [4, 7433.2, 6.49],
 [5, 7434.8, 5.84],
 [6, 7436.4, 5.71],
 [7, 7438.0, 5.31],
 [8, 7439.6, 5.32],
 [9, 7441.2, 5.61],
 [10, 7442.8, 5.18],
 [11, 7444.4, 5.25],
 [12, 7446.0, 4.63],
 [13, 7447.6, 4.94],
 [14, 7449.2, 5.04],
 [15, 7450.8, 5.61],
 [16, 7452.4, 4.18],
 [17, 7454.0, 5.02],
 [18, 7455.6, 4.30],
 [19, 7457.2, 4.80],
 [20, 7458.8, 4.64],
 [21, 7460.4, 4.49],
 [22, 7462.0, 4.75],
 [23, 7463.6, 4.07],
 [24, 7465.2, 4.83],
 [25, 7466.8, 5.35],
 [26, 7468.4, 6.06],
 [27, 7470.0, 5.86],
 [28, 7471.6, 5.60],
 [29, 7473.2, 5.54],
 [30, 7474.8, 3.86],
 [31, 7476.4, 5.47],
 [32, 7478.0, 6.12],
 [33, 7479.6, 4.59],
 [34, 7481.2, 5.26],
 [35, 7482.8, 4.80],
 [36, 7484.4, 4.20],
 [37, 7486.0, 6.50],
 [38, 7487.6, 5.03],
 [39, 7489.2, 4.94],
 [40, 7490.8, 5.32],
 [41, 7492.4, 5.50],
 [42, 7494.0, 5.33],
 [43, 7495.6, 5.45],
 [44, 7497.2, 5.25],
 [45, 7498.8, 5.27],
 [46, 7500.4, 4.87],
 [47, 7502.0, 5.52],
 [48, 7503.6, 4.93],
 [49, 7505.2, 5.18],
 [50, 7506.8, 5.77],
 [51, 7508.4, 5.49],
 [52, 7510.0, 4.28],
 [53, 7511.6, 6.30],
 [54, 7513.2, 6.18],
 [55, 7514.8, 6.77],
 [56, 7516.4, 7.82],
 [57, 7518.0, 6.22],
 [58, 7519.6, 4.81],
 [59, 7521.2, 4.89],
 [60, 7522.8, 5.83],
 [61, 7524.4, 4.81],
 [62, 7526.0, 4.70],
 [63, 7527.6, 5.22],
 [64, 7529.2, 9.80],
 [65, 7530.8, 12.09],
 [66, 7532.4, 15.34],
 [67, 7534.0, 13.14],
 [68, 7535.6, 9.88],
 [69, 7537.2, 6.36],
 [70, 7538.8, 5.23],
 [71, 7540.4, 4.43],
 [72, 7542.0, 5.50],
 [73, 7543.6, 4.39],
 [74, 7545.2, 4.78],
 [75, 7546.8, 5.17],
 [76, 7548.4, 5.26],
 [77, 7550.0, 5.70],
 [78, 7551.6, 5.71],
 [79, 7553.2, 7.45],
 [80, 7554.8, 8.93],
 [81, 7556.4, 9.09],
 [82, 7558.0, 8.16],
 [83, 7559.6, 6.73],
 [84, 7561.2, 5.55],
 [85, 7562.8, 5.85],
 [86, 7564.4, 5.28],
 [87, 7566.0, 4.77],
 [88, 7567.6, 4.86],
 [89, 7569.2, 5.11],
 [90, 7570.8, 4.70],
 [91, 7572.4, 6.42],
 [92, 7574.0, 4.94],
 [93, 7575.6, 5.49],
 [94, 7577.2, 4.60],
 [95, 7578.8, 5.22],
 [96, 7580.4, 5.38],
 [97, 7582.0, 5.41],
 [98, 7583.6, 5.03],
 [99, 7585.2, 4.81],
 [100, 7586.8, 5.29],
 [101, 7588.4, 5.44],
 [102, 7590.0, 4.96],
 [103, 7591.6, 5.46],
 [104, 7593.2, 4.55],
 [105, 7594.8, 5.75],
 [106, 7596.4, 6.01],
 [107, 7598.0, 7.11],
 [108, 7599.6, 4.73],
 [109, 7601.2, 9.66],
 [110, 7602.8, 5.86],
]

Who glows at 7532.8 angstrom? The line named H-alpha 6563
